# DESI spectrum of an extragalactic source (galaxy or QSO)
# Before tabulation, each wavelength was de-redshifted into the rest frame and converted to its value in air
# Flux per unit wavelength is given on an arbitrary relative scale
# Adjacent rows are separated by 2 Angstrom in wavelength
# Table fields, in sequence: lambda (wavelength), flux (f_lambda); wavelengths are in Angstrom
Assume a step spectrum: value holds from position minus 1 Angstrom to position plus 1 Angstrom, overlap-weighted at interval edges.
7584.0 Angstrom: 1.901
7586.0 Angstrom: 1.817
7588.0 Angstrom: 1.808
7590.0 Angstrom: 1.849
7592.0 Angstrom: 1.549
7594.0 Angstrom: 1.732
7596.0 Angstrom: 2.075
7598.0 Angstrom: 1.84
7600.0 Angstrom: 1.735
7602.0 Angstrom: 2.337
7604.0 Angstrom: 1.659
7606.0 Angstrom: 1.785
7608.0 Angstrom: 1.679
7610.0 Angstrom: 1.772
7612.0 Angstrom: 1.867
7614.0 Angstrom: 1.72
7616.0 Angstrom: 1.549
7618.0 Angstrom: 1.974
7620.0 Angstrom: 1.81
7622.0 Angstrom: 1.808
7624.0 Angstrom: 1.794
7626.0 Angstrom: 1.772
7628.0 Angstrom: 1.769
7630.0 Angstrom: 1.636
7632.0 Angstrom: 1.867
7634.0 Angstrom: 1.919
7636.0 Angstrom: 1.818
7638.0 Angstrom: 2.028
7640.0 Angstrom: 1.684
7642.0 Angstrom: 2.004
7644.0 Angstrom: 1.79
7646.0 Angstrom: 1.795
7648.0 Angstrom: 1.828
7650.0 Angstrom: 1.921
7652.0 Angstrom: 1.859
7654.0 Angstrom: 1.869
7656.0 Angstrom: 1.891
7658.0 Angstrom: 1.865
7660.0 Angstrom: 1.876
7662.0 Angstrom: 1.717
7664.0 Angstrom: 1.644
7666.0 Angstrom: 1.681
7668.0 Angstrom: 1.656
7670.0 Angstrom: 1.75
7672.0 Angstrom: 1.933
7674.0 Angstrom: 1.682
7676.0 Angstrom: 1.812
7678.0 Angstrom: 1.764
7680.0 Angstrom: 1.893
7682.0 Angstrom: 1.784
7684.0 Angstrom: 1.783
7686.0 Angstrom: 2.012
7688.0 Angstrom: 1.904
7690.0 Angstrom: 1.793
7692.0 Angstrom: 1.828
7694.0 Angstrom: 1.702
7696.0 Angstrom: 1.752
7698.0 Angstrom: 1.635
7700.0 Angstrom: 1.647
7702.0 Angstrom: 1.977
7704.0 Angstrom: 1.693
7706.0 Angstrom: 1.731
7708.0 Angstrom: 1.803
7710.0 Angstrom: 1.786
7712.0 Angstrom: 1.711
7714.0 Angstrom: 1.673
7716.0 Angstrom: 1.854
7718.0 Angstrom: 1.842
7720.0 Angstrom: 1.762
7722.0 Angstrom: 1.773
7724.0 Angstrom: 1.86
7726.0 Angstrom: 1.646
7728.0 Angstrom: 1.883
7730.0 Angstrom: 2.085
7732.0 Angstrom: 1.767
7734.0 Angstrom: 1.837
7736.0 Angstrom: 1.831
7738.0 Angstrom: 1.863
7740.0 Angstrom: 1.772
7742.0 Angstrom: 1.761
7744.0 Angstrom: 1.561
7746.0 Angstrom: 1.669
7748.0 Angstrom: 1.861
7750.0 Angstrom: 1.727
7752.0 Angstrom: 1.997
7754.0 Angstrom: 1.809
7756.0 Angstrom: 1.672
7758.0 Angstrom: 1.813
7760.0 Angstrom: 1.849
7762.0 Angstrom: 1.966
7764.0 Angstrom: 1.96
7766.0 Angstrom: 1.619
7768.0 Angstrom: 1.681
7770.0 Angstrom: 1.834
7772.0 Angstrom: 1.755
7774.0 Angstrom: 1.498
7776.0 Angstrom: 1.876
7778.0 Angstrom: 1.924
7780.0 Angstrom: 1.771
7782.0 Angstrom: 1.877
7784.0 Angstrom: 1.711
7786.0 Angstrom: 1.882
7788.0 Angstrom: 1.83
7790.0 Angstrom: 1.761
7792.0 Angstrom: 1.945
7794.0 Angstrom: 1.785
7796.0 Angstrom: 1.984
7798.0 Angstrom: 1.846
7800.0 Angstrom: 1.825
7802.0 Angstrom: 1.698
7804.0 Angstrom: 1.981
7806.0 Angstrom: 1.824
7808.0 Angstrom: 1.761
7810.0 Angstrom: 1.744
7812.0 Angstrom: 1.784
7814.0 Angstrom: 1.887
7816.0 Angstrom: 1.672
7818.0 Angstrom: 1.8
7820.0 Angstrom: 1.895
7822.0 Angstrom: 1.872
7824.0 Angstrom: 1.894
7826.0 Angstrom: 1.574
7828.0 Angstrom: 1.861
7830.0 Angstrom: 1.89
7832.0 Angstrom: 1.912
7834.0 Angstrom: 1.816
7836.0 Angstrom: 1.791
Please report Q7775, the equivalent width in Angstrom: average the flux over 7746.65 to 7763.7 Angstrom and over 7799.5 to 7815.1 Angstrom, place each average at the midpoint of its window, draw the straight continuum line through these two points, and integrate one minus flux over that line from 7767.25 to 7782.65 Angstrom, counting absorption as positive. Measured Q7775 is 0.44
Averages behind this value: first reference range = 1.84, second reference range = 1.81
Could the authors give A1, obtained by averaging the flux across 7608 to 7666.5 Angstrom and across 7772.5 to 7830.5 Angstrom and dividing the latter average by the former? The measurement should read 1.00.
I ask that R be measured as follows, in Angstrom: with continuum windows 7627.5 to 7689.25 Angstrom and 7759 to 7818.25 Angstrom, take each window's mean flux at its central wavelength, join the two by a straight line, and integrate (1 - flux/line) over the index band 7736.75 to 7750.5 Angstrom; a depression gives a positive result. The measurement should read 0.51 Angstrom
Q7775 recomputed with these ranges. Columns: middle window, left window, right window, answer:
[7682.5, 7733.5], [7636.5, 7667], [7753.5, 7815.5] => 0.7 Angstrom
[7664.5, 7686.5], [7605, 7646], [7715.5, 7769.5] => 0.2 Angstrom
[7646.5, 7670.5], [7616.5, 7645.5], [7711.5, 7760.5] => 0.3 Angstrom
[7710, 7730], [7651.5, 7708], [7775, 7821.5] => 0.1 Angstrom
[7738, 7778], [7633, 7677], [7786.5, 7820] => 1.0 Angstrom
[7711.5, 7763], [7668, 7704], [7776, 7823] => 0.2 Angstrom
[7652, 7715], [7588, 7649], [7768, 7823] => 1.1 Angstrom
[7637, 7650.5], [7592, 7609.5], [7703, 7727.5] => -0.4 Angstrom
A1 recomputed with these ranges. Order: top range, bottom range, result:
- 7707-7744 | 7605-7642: 1.00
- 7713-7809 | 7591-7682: 1.00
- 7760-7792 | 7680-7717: 1.01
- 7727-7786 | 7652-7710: 1.01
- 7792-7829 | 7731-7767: 1.01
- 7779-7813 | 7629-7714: 1.01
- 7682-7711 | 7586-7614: 0.98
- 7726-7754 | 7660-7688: 1.01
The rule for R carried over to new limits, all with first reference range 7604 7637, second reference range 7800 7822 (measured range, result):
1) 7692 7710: 0.43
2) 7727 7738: -0.50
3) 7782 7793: -0.15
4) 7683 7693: -0.41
